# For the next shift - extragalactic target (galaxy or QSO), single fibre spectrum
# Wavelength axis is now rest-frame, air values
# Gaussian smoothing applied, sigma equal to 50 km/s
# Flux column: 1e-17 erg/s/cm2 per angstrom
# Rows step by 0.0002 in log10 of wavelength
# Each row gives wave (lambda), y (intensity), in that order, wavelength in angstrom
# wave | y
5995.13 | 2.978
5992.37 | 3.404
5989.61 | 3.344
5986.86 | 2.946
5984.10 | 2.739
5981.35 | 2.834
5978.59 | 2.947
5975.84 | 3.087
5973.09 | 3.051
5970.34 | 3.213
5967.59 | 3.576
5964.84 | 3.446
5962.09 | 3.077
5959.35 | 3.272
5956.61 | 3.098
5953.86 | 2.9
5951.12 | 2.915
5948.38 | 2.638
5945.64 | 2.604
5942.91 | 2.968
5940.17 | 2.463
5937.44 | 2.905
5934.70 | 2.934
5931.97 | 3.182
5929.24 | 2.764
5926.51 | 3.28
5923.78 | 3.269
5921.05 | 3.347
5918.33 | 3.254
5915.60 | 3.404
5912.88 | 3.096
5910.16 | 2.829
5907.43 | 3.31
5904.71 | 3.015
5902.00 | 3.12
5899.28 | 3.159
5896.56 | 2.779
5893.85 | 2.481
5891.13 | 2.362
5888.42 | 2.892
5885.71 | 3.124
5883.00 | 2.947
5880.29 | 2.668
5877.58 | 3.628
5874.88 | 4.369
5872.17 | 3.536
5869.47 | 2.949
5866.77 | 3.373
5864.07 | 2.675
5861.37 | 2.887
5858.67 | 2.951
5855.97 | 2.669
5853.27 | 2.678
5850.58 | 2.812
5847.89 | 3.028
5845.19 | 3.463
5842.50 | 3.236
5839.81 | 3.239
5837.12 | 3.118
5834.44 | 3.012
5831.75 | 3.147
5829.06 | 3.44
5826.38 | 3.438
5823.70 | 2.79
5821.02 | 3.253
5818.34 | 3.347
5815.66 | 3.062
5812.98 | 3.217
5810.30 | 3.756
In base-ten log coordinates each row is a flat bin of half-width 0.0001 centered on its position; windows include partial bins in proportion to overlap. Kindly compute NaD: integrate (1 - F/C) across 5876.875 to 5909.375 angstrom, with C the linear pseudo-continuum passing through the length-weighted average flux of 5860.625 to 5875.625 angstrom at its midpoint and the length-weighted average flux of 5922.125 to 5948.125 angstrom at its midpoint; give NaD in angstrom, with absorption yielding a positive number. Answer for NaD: 2.1 angstrom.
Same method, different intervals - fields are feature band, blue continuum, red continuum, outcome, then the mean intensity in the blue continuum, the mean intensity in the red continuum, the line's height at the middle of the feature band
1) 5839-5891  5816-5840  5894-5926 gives 1.1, 3.19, 3.12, 3.16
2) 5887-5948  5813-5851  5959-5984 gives 3.6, 3.18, 3.14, 3.16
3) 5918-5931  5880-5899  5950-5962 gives -1.1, 2.78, 3.05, 2.92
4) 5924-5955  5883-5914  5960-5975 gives 2.4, 2.92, 3.27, 3.13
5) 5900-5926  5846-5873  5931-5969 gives -1.8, 2.95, 3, 2.98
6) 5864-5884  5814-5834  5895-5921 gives -1.0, 3.2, 3.12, 3.15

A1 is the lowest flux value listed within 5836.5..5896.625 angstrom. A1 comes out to 2.362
